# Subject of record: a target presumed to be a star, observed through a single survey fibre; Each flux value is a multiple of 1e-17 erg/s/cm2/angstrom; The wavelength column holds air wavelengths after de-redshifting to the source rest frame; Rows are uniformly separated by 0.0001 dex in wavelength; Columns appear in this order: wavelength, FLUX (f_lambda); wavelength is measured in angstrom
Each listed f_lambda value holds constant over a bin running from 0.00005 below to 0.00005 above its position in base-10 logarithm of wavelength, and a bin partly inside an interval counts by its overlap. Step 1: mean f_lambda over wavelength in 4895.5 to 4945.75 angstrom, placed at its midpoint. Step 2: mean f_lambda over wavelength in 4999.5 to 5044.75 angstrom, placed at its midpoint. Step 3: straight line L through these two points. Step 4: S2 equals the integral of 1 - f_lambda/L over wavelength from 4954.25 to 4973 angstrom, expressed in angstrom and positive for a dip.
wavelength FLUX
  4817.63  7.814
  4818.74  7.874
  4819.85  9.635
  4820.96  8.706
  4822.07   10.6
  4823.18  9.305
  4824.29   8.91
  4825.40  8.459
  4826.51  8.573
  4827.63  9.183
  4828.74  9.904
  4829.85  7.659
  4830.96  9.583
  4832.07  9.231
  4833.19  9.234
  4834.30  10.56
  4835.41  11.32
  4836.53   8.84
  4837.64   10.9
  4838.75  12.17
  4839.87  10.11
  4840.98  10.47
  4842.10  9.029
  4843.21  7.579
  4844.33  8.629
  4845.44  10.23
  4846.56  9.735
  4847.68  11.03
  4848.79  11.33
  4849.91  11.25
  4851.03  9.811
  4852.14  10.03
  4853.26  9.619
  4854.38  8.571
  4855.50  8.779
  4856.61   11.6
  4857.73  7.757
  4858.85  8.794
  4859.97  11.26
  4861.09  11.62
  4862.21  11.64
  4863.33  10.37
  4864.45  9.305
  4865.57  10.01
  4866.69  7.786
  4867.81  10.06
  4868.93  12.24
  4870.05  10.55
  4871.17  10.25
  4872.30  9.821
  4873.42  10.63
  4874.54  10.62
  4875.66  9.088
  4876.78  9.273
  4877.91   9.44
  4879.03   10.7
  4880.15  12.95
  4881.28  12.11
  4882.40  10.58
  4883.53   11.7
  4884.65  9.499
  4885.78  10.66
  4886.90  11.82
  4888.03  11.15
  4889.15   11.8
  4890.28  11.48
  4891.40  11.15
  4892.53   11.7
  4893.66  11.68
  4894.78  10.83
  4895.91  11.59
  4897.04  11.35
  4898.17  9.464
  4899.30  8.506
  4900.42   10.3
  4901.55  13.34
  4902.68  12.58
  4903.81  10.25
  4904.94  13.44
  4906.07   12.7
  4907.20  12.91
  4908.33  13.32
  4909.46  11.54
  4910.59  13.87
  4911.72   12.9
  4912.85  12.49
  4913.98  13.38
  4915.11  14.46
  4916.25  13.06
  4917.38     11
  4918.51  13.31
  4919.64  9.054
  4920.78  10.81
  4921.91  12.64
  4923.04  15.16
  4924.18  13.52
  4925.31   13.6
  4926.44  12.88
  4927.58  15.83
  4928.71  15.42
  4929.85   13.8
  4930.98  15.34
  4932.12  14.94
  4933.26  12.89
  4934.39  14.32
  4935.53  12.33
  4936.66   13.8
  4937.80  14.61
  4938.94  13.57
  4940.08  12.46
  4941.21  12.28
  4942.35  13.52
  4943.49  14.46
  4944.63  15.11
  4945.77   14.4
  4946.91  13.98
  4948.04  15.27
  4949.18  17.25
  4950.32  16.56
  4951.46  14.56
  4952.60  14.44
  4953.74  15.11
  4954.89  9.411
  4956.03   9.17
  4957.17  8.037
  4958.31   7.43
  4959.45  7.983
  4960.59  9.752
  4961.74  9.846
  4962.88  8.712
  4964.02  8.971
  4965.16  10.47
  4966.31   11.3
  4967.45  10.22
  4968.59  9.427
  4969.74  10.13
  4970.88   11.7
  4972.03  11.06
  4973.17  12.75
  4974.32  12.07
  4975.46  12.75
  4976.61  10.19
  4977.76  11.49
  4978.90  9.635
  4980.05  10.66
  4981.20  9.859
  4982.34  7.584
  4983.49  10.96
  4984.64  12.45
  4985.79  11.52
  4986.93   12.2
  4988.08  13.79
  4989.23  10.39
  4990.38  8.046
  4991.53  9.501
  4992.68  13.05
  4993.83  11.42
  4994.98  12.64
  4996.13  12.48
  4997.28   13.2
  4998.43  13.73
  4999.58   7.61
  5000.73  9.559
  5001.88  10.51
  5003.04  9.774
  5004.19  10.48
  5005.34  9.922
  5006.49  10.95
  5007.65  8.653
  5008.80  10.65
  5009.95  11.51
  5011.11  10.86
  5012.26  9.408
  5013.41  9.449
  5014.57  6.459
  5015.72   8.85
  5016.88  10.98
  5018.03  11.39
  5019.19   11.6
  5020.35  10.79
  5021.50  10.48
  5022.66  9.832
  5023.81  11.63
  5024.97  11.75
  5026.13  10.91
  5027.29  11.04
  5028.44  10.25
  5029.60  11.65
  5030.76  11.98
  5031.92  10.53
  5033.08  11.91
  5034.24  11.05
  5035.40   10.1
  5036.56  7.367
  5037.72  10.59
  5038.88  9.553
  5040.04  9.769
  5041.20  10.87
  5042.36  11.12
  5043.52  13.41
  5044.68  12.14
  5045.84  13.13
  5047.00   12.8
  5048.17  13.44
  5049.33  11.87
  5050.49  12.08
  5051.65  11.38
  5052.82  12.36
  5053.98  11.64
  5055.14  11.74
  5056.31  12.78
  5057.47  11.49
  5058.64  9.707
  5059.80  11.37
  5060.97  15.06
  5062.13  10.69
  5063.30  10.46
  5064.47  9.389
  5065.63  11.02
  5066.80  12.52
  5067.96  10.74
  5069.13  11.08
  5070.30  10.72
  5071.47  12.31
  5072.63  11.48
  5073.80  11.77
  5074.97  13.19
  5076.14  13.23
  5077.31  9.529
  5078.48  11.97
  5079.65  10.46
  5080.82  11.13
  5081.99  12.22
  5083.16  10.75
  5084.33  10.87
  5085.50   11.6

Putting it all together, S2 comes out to 3.4 angstrom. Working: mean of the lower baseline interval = 12.9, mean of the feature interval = 9.69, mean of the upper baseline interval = 10.4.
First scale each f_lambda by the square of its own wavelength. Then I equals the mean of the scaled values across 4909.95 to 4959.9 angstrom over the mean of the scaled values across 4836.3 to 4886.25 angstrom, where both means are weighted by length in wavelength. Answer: 1.3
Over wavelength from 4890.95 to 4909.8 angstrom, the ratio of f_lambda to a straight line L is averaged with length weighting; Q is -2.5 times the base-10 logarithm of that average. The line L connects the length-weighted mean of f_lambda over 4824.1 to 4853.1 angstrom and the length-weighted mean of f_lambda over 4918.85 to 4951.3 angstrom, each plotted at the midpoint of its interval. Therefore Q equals 0.079 mag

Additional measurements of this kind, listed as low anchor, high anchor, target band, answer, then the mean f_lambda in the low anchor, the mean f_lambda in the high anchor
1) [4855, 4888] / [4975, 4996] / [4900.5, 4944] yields -0.228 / 10.4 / 11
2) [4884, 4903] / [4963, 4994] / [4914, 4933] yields -0.215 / 11.1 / 10.8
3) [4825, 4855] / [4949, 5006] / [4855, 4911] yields -0.080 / 9.75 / 11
